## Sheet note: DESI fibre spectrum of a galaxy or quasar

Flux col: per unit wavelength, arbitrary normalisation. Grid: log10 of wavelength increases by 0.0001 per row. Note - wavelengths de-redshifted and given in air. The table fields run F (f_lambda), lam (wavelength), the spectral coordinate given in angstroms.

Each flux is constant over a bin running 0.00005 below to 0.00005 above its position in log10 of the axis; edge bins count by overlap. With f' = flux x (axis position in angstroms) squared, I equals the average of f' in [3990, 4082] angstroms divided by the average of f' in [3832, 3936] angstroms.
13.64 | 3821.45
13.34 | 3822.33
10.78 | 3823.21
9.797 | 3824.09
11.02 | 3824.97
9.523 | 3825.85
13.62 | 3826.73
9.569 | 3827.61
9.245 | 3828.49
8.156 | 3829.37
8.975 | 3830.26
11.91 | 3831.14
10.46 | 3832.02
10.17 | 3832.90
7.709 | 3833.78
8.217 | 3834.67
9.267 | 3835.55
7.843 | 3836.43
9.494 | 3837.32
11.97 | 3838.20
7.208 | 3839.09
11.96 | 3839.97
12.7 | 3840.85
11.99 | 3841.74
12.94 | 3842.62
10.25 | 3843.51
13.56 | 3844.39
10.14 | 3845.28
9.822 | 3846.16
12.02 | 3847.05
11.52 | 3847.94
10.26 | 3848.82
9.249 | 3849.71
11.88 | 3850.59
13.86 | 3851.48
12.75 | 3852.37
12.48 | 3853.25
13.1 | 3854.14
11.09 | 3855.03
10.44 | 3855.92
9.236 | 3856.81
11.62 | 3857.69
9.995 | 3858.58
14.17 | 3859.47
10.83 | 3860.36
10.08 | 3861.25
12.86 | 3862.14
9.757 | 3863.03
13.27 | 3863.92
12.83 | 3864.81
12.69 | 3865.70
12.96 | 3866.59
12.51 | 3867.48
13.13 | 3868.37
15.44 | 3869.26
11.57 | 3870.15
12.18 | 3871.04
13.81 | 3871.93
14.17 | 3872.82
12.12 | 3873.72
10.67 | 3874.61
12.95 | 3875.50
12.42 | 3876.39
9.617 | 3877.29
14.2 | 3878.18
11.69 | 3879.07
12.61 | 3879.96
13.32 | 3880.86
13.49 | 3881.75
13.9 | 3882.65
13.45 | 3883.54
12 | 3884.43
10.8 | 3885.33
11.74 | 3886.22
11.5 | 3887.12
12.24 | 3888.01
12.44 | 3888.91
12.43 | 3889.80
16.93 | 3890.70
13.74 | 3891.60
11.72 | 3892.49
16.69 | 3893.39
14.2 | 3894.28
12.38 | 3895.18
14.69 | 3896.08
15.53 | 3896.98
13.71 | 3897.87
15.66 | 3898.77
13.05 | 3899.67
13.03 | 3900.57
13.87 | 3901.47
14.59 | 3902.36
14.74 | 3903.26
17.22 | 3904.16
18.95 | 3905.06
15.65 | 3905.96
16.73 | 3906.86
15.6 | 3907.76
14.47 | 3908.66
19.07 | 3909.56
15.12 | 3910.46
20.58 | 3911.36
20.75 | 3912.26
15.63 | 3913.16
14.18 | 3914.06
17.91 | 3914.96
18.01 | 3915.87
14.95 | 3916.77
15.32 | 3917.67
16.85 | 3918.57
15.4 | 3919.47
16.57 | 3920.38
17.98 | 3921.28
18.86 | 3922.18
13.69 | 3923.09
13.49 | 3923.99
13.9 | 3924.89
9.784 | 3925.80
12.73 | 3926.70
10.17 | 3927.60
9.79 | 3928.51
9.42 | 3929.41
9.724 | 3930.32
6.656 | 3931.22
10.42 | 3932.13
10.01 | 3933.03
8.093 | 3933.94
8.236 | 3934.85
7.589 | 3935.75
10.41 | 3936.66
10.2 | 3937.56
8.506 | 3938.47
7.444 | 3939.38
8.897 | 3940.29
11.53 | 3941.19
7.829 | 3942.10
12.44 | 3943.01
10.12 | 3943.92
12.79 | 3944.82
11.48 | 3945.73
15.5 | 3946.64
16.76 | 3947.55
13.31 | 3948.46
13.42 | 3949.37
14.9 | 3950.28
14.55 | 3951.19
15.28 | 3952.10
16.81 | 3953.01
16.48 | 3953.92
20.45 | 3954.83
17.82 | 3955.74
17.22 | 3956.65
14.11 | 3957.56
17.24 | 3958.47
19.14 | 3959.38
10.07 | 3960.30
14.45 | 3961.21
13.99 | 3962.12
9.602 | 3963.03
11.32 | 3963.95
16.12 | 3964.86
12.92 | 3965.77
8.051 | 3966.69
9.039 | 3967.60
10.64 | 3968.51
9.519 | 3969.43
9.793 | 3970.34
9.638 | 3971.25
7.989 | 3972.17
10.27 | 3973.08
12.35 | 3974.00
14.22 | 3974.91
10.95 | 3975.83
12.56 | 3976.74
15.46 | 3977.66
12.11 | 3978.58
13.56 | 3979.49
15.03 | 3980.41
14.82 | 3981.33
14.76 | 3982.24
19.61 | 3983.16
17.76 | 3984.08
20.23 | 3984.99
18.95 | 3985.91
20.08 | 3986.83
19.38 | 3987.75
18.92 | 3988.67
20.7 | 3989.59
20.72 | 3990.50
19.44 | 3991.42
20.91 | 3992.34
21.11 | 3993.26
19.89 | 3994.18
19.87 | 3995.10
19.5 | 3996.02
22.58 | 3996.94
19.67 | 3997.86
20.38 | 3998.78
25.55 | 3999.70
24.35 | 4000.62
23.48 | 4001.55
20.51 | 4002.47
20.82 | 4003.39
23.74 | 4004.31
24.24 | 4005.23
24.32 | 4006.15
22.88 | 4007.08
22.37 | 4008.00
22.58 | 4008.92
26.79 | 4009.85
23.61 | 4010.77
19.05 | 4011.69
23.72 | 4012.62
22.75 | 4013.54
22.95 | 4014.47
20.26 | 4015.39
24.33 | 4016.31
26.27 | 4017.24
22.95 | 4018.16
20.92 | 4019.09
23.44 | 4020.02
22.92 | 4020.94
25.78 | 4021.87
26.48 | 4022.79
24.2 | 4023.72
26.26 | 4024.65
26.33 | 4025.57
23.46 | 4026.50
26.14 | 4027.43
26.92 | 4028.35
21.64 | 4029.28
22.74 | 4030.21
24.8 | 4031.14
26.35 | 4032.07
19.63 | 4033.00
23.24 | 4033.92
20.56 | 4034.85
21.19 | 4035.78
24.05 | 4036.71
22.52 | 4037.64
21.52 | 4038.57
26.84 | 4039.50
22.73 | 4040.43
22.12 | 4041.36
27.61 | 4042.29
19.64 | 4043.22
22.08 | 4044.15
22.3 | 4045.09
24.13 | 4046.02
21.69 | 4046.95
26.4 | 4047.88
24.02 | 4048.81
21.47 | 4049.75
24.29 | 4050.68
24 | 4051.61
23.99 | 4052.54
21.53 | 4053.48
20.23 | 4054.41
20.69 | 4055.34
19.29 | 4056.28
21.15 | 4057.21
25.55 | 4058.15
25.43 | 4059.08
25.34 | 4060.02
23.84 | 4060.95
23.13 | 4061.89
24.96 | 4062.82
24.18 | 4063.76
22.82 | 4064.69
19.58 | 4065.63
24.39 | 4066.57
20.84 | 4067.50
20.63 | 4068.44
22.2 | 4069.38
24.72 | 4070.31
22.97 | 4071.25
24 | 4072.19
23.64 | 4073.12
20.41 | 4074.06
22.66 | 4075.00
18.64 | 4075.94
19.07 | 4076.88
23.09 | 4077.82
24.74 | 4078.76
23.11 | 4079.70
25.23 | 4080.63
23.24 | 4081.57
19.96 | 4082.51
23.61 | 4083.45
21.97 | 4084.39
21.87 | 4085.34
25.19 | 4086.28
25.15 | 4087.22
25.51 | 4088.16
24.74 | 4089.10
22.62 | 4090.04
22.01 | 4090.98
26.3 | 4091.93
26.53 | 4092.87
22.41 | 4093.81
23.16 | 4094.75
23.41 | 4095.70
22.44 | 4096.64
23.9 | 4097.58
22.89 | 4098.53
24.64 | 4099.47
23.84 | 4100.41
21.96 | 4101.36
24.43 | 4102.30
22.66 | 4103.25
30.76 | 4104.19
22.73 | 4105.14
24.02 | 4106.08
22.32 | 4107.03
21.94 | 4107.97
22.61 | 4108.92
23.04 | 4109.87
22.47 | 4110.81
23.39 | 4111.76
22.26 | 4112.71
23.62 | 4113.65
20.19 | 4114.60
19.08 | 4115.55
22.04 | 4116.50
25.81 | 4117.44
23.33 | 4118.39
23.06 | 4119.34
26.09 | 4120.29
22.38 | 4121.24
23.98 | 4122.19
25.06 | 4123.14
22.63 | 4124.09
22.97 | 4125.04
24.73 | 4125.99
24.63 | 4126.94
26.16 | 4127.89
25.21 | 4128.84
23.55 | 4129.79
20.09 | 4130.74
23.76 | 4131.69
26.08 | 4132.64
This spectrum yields 1.93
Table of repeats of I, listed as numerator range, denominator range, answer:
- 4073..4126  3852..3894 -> 2.09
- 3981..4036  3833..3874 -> 2.09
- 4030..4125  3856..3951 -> 1.93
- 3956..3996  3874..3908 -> 1.15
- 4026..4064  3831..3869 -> 2.28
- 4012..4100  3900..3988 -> 1.79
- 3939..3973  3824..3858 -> 1.28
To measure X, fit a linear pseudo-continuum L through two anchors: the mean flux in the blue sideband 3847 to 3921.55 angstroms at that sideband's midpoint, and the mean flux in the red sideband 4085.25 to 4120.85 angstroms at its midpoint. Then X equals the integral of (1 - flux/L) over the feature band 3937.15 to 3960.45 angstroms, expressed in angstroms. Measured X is 4.1 angstroms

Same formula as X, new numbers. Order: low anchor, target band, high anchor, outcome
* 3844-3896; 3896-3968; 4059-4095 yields 7.9 angstroms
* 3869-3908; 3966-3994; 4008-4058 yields 6.9 angstroms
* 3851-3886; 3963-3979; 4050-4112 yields 5.7 angstroms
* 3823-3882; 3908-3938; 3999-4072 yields 4.3 angstroms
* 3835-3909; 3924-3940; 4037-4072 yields 6.3 angstroms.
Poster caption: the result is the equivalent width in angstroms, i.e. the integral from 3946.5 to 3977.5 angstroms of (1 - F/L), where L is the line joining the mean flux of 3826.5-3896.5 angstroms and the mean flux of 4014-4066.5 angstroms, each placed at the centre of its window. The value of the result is 8.15 angstroms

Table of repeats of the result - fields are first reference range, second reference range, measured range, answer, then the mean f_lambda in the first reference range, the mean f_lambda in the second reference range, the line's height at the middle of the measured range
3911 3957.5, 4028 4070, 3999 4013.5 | -2.8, 13.3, 23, 19.4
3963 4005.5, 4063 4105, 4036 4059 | -2.3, 16.7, 23.2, 20.9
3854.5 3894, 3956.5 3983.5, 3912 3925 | -3.7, 12.5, 12.8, 12.6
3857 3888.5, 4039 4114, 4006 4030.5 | -4.5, 12.3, 23.2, 20.1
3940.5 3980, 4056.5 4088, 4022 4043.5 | -4.9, 13.1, 22.9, 19.5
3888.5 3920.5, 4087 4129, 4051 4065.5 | -0.9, 15.5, 23.6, 21.7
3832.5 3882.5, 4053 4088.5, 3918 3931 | 1.5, 11.6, 22.7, 15.1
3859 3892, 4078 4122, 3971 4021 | -3.0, 12.6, 23.4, 18.4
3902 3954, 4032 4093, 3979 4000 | -1.6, 13.5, 23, 17.9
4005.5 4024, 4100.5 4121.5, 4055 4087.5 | 0.7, 23.4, 23.2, 23.3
